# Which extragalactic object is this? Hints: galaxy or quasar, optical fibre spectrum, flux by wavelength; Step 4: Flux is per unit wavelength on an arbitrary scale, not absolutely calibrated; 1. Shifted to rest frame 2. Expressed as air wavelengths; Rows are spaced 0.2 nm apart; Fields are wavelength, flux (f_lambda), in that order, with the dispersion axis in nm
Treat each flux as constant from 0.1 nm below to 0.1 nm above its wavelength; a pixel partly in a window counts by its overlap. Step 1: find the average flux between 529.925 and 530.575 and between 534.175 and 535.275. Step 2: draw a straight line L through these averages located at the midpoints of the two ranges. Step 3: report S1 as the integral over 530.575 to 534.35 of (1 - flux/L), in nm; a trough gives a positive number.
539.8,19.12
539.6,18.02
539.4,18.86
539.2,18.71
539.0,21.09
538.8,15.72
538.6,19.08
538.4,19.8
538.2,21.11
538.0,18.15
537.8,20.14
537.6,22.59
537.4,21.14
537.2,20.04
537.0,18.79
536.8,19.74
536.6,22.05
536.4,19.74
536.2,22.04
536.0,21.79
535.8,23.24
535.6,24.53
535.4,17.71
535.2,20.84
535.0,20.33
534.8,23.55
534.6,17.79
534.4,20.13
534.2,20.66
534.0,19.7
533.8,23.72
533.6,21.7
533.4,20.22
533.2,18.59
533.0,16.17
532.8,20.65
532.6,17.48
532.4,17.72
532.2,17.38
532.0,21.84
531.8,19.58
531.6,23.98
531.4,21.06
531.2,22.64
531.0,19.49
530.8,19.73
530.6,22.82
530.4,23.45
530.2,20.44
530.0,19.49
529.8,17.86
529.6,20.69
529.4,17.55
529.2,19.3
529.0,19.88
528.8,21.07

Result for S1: 0.13 nm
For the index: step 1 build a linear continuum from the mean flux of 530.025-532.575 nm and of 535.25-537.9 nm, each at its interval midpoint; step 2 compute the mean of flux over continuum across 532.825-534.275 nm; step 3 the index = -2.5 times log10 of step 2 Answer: 0.04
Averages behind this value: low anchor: 20.7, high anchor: 21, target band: 20.1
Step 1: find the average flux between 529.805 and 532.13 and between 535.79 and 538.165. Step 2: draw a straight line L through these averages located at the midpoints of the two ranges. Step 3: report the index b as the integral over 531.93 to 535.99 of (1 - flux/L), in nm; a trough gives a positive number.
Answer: 0.13 nm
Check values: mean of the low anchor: 21.1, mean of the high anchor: 20.7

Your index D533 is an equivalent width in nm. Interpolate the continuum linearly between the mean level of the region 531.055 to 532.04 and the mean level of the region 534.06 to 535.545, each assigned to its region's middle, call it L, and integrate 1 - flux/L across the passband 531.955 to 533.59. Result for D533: 0.18 nm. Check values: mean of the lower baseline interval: 21.7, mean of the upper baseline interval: 20.3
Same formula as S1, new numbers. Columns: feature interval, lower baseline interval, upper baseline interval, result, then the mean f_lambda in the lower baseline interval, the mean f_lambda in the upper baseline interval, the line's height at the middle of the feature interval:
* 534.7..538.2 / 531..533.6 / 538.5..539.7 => -0.348 nm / 19.8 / 18.6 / 19.1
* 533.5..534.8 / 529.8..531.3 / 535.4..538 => 0.010 nm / 20.9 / 21.1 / 21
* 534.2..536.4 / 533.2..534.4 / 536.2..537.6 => -0.041 nm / 20.9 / 20.5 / 20.7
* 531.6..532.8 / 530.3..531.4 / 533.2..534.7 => 0.097 nm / 21.6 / 20.4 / 21.1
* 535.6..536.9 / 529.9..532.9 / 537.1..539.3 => -0.109 nm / 20.5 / 19.8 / 20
